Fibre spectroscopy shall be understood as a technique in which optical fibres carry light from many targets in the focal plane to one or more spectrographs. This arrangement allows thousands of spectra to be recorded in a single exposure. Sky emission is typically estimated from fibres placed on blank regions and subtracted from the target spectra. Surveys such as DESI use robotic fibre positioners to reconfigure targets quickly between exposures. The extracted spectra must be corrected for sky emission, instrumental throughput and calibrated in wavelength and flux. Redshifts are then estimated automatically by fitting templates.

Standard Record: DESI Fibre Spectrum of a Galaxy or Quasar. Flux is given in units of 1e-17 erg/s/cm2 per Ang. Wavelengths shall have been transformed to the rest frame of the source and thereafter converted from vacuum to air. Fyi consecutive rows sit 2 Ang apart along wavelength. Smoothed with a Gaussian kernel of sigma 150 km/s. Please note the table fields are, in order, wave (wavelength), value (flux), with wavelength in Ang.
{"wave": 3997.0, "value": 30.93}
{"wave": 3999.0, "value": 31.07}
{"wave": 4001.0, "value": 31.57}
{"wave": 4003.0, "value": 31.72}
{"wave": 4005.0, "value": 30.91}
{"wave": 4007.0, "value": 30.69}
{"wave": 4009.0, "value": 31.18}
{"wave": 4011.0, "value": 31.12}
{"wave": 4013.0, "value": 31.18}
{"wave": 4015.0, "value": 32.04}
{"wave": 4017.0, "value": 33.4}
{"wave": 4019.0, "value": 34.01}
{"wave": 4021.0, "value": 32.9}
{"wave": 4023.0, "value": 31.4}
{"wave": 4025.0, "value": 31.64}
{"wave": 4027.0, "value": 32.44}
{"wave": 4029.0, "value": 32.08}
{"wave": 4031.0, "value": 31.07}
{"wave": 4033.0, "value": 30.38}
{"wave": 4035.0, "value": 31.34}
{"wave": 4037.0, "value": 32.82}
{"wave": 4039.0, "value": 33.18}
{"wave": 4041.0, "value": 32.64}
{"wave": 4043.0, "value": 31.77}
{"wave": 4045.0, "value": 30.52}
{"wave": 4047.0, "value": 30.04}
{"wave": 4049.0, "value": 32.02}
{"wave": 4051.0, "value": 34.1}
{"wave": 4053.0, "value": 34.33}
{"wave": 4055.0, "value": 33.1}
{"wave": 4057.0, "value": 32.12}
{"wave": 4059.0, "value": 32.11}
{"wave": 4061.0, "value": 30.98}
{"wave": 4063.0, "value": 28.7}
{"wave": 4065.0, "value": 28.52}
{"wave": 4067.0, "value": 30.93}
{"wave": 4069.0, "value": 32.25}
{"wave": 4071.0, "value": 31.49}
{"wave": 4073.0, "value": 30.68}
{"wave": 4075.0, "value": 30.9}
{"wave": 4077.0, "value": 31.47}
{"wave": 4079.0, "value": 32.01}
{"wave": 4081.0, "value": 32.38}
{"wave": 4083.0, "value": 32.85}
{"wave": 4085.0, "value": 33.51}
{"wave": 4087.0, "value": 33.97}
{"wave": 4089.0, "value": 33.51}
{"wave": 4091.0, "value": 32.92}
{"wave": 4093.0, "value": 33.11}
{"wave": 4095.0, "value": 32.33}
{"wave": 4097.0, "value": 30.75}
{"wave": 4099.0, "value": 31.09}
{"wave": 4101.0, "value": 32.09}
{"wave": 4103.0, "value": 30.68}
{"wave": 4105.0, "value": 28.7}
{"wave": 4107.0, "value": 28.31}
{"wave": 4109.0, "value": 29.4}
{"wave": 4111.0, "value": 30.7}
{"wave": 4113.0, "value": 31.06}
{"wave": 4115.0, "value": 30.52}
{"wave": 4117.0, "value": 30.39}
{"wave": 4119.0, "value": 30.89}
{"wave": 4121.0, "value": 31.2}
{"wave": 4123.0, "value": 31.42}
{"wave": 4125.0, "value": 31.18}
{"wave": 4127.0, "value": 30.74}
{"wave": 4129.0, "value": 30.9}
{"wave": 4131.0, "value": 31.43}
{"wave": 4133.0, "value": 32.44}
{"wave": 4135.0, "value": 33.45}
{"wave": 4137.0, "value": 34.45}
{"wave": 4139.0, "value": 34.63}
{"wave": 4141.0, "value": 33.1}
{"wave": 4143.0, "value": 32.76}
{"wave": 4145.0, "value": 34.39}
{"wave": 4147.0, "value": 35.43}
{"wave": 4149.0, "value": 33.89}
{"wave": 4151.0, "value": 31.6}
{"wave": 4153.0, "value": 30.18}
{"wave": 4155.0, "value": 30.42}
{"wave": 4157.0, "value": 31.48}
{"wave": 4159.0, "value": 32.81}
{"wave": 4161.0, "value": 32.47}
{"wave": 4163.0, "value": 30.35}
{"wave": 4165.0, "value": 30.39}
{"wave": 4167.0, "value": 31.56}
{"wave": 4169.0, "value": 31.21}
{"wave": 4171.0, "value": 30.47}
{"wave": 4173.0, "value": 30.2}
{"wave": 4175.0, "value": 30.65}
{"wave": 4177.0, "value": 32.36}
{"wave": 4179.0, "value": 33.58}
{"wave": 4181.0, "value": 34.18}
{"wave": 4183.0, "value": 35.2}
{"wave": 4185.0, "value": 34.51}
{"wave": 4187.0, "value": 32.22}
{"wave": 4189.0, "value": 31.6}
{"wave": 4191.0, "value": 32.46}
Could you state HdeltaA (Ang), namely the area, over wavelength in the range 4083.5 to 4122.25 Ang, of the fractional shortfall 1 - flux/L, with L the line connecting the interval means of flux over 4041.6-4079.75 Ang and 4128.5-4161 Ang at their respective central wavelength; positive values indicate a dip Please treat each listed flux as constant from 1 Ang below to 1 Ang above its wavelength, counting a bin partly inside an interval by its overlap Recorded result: 0.9 Ang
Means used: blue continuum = 31.5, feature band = 31.3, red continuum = 32.7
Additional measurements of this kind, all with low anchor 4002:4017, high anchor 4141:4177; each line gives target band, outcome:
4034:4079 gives -0.15 Ang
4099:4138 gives 0.82 Ang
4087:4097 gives -0.38 Ang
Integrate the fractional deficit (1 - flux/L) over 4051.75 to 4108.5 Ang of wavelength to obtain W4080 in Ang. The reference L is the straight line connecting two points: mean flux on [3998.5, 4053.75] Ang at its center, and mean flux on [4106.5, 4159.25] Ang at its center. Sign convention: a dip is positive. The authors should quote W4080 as 0.4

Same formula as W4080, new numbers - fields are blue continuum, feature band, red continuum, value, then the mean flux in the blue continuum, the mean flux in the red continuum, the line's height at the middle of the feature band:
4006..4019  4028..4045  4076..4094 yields 0.17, 31.8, 32.9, 32.1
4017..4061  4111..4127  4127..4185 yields 0.69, 32.2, 32.4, 32.3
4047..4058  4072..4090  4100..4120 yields -0.46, 32.9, 30.3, 31.6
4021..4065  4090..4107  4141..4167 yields 0.38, 31.8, 32.2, 32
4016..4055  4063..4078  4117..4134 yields 0.52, 32.2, 31.2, 31.8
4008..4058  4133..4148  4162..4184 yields -0.95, 32.1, 31.8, 31.9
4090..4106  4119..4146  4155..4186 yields -0.57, 31.5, 32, 31.7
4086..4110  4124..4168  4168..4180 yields -1.21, 31.4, 31.4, 31.4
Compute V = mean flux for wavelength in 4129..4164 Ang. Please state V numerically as 32.6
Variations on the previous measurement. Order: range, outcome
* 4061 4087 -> 31.4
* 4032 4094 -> 32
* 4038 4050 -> 31.7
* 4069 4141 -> 31.7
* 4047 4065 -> 31.9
